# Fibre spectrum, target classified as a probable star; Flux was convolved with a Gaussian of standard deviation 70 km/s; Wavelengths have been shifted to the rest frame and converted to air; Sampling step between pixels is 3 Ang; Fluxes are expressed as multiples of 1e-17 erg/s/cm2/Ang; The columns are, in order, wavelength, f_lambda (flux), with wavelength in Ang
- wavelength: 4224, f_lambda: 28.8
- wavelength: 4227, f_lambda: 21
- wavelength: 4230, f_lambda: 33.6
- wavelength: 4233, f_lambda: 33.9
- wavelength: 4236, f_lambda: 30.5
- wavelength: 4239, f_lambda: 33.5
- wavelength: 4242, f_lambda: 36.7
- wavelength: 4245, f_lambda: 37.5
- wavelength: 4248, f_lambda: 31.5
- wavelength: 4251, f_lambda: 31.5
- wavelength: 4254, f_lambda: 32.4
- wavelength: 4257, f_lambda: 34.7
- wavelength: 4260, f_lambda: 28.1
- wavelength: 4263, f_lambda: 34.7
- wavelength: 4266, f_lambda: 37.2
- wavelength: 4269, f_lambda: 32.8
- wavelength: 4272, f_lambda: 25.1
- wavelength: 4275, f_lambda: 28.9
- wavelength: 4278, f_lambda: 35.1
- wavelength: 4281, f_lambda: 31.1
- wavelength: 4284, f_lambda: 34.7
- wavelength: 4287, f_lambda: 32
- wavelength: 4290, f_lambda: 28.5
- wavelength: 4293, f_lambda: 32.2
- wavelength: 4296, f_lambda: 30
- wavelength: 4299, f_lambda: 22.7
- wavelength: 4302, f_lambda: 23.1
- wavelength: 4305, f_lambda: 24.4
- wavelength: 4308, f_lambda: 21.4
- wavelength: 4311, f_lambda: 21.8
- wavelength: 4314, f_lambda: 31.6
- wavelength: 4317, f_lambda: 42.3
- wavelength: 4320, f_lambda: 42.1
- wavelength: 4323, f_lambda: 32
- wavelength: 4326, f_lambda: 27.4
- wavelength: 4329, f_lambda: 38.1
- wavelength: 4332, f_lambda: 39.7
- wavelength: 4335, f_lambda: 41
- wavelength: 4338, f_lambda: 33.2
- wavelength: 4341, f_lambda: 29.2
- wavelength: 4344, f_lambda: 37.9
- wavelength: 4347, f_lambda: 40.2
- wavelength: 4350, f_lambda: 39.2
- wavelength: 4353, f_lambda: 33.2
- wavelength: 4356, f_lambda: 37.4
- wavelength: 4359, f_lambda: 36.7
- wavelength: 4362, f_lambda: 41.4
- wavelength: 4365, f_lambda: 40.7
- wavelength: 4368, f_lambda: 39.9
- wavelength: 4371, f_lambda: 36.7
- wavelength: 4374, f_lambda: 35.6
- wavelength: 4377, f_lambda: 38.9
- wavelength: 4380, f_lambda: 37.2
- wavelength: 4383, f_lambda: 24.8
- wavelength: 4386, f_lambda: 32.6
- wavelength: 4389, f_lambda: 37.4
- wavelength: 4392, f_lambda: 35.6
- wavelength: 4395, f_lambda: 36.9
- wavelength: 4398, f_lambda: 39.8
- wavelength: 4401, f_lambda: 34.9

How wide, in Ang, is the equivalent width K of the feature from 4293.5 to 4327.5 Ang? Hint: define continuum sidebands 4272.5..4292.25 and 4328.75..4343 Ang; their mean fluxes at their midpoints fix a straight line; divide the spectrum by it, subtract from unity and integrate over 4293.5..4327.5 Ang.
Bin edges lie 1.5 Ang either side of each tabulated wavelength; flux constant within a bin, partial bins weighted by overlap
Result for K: 4.9 Ang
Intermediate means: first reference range 31.4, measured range 29.1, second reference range 36.1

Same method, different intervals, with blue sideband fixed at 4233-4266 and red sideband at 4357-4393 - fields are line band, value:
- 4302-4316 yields 3.9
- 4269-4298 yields 2.9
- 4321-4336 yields -0.1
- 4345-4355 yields -0.5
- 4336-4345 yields 0.5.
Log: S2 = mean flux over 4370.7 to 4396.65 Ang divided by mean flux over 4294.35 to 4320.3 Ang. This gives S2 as 1.2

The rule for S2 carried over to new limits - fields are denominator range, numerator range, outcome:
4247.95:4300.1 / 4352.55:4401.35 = 1.17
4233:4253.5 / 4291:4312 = 0.75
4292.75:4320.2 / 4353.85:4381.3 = 1.34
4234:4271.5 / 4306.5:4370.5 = 1.07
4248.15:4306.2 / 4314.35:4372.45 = 1.22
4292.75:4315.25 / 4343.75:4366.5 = 1.51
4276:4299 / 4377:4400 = 1.12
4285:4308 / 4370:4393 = 1.27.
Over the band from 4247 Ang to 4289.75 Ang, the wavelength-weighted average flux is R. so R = 32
